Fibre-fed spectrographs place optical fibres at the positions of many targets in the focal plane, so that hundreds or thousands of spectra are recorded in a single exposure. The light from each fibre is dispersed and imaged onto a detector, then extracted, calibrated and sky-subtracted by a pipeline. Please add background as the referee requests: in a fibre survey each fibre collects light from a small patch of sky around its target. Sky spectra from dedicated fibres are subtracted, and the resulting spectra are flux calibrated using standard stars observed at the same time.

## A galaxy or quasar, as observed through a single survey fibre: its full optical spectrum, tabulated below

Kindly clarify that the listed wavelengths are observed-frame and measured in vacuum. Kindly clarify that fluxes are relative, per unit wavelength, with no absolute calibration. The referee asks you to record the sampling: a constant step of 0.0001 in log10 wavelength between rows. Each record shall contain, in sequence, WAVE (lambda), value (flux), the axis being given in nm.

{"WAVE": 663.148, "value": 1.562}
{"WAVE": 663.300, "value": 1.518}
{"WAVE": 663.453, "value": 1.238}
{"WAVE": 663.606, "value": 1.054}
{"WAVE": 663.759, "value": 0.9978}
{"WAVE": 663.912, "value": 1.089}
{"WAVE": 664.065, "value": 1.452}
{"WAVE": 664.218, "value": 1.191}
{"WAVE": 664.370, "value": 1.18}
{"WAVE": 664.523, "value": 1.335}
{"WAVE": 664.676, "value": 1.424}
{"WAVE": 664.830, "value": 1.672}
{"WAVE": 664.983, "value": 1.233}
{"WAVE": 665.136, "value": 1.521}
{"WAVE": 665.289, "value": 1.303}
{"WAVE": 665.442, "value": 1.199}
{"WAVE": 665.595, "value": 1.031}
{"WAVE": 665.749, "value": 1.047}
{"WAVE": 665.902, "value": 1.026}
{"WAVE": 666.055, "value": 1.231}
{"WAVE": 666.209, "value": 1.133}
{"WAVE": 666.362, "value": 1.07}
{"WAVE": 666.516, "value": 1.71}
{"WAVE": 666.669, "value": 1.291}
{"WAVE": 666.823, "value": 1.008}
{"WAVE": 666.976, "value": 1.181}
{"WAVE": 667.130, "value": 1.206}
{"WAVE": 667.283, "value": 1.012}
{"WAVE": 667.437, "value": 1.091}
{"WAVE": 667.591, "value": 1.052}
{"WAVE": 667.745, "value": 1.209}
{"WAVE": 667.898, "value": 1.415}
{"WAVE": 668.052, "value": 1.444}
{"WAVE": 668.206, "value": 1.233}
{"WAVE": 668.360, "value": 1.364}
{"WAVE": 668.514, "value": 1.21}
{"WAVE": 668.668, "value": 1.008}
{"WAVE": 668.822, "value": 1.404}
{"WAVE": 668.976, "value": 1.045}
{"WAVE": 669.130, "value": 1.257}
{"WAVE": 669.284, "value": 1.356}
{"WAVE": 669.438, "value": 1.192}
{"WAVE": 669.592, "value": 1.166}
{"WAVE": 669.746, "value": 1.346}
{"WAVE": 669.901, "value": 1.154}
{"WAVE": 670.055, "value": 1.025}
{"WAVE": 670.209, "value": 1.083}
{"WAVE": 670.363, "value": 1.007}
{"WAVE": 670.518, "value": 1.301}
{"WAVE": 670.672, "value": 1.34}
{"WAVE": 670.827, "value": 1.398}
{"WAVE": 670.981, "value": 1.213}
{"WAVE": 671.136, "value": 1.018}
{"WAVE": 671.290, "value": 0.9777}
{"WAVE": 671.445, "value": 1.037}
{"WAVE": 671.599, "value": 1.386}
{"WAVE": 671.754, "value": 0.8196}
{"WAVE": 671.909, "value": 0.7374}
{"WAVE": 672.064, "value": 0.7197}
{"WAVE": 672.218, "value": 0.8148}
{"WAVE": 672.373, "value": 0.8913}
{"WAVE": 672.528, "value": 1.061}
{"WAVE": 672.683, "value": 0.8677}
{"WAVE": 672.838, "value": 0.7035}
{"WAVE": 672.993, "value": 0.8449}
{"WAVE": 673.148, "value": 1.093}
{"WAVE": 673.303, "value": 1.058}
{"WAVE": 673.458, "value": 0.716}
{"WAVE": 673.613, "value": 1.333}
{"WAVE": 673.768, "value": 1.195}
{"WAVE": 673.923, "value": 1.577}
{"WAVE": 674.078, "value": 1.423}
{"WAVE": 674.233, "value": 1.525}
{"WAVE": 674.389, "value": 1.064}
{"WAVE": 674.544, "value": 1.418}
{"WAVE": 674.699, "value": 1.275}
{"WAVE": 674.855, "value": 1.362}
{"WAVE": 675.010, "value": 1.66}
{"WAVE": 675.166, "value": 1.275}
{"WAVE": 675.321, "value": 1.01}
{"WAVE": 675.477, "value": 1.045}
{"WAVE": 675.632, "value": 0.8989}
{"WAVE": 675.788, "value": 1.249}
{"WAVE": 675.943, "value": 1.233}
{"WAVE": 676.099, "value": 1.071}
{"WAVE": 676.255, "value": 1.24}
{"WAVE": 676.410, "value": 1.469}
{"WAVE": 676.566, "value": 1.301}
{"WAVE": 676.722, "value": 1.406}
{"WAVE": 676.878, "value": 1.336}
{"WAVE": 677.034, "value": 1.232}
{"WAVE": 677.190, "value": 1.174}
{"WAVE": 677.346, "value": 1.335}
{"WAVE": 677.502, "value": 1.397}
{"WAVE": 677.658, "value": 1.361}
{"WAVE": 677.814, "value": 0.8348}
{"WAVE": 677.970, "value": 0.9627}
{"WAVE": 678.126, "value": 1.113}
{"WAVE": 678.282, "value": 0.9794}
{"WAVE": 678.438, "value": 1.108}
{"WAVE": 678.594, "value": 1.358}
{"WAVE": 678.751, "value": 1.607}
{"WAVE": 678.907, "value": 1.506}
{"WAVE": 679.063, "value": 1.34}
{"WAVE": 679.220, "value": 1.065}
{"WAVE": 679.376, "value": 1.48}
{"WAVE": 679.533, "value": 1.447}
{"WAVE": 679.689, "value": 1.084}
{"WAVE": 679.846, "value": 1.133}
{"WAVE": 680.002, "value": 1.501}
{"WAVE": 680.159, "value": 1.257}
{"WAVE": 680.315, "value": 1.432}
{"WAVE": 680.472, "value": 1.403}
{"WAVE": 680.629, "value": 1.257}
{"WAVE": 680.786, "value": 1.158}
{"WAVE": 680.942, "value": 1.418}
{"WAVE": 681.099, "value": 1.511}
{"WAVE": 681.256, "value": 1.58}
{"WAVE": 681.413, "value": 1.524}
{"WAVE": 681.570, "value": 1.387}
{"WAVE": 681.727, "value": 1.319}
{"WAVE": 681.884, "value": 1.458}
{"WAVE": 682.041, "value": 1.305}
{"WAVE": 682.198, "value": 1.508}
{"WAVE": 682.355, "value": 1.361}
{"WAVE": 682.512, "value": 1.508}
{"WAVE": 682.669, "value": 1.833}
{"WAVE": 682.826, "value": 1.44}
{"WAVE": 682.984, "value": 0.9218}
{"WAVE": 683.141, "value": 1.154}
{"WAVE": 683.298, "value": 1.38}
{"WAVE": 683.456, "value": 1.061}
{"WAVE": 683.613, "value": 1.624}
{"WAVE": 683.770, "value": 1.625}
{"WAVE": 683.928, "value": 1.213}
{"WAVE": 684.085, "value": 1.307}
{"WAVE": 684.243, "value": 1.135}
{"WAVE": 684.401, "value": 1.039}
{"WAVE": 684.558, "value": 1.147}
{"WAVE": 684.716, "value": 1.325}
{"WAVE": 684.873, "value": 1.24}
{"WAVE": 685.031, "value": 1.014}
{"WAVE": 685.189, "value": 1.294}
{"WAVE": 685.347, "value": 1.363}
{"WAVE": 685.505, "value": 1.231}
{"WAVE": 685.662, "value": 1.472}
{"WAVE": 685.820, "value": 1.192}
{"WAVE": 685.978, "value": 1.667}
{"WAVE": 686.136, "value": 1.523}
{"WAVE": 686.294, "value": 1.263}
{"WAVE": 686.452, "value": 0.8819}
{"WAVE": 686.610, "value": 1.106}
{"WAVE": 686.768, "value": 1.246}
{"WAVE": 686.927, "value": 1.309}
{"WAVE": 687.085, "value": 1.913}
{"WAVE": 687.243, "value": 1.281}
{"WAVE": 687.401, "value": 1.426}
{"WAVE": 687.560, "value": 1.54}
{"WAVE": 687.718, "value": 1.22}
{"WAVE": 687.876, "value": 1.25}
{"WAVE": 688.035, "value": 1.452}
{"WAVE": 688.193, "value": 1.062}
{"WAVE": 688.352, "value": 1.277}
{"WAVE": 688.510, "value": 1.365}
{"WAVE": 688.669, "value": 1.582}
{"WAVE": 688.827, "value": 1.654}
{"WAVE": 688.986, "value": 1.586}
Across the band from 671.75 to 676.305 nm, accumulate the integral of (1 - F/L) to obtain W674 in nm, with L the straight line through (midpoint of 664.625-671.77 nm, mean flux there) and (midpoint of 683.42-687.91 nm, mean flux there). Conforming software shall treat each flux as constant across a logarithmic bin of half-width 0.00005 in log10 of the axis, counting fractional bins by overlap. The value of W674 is 0.50 nm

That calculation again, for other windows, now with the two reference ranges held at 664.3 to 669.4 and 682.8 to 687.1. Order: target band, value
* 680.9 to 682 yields -0.16 nm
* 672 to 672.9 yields 0.29 nm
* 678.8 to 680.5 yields -0.09 nm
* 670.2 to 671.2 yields 0.03 nm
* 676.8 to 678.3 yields 0.10 nm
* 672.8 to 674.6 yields 0.12 nm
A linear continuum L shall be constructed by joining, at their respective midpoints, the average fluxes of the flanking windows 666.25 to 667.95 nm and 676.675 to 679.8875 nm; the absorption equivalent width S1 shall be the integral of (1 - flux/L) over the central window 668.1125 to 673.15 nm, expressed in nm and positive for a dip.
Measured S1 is 0.50 nm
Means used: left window 1.2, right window 1.25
